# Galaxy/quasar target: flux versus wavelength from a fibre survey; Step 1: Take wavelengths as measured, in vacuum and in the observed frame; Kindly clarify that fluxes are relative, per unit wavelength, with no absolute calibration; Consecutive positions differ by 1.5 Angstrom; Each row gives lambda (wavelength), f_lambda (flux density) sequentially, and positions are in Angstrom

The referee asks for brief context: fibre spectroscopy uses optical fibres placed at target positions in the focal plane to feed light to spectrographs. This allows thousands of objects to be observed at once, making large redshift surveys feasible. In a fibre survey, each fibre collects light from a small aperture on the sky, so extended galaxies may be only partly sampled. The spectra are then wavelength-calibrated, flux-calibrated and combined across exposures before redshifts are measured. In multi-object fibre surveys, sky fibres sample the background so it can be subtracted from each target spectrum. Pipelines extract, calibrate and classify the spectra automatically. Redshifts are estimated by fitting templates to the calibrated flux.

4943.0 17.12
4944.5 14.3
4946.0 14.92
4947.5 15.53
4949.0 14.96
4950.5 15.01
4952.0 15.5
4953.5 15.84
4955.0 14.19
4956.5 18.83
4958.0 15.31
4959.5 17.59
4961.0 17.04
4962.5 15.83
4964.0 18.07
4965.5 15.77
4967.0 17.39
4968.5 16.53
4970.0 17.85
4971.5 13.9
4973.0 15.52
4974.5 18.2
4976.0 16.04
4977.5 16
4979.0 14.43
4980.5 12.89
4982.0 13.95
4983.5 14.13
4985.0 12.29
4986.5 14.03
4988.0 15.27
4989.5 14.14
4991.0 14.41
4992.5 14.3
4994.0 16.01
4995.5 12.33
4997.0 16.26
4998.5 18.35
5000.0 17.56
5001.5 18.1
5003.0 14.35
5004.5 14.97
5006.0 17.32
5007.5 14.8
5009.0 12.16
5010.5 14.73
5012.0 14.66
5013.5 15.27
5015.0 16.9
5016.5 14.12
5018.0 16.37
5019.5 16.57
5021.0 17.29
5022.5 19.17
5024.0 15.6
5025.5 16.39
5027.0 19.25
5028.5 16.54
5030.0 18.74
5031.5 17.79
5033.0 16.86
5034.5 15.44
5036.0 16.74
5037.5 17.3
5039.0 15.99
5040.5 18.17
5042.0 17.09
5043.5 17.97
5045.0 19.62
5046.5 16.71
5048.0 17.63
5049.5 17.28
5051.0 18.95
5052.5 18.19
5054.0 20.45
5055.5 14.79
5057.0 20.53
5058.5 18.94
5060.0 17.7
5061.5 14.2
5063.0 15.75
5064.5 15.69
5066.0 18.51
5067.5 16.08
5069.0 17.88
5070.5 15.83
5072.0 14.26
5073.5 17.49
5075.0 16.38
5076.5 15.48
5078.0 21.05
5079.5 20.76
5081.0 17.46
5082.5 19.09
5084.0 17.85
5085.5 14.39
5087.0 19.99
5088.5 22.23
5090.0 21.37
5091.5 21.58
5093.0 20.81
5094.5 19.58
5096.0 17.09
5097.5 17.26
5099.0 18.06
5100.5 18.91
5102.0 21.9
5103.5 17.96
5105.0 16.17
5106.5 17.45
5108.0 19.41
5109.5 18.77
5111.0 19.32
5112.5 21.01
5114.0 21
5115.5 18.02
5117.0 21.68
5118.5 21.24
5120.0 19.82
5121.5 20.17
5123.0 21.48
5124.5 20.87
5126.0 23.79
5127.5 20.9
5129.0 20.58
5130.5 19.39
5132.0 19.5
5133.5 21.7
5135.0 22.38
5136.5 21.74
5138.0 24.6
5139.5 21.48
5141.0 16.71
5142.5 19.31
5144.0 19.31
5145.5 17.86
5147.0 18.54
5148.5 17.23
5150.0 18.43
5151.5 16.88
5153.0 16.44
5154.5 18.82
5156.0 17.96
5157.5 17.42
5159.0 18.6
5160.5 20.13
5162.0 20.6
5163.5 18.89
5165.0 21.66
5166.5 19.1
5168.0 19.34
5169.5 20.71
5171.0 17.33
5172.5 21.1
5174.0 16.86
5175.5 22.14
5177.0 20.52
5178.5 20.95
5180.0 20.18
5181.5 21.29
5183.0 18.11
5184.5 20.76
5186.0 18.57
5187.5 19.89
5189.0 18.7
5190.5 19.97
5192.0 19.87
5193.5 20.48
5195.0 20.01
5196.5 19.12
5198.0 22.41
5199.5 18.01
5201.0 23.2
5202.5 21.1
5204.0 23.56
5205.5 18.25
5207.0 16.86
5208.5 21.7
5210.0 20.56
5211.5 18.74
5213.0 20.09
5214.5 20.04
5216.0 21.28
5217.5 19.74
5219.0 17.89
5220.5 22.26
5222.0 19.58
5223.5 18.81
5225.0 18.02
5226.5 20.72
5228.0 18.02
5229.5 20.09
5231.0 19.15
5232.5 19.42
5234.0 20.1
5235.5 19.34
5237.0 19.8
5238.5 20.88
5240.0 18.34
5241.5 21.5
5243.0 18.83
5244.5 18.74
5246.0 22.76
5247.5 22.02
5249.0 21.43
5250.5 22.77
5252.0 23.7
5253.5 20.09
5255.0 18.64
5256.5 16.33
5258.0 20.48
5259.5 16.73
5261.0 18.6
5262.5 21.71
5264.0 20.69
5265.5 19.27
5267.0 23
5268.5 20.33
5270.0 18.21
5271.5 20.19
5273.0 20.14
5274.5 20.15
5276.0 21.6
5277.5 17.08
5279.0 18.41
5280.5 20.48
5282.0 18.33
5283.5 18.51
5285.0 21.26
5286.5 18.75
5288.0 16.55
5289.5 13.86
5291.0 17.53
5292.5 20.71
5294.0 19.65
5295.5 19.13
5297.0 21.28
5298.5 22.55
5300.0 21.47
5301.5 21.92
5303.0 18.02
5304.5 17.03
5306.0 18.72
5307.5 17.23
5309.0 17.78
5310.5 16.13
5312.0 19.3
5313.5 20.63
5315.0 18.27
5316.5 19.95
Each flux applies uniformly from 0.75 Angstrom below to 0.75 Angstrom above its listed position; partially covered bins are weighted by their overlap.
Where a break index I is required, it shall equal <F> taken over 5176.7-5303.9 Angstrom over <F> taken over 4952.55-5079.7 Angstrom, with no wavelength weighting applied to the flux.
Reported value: 1.2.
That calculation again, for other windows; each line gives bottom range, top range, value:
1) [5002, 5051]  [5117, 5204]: 1.20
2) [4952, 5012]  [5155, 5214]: 1.28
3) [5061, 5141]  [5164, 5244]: 1.04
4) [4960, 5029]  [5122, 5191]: 1.26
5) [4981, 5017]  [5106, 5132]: 1.35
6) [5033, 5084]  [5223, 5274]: 1.15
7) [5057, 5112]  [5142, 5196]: 1.06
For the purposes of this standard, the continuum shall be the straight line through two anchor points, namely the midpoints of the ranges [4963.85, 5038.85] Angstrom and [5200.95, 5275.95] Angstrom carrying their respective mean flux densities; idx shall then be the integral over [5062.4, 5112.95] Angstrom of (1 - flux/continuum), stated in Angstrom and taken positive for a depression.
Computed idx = -2.7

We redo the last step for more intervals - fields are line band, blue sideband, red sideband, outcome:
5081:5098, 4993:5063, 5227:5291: -1.6 Angstrom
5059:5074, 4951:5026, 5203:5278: 0.6 Angstrom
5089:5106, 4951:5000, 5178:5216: -1.0 Angstrom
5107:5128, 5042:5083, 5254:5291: -2.9 Angstrom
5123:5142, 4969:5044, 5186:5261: -3.0 Angstrom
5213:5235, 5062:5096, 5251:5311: -0.8 Angstrom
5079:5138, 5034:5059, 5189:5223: -3.7 Angstrom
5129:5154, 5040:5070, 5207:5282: -1.1 Angstrom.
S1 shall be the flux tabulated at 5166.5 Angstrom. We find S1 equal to 19.1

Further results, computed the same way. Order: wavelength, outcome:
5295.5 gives 19.13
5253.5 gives 20.09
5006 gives 17.32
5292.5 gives 20.71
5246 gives 22.76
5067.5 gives 16.08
